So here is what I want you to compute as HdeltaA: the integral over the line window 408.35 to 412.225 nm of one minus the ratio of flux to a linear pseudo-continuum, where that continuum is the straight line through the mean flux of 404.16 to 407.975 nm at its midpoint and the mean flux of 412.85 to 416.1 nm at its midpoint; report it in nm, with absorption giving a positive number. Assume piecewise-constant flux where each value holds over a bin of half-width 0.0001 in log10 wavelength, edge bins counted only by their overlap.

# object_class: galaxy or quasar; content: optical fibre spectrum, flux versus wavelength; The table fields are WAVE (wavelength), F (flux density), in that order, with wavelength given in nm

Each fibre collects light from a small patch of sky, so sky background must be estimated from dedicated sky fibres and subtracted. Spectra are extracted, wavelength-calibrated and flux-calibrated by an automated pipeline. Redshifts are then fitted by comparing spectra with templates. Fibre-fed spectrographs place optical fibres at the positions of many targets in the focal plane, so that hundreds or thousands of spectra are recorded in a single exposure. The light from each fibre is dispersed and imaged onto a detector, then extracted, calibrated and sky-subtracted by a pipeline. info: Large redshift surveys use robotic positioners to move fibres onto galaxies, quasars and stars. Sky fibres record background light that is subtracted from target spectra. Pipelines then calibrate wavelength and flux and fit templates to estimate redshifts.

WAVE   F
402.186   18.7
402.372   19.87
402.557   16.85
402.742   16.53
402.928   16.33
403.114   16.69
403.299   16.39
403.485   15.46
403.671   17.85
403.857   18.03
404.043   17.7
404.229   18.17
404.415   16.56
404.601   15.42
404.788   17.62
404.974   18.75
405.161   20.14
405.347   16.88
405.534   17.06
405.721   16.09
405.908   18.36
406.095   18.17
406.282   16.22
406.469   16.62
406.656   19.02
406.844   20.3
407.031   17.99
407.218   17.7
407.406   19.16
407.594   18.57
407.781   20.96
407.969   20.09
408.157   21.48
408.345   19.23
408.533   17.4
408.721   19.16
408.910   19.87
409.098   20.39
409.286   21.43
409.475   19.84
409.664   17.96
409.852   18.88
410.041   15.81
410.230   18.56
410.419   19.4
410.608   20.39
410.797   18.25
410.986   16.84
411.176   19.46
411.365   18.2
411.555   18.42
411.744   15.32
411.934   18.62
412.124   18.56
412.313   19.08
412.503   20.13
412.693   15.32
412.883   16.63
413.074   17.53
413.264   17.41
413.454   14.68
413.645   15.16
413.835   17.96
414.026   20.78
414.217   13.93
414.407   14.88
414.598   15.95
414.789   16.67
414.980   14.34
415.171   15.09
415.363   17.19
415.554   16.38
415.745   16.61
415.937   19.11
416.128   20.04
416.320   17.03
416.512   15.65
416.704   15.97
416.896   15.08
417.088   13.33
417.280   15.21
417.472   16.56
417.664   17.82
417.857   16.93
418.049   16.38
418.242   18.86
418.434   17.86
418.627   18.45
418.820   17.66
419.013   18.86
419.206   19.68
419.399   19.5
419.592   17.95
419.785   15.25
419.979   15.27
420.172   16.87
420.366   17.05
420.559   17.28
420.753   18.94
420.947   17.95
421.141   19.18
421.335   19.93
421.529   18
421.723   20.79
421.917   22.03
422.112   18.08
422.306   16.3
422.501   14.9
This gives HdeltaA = -0.30 nm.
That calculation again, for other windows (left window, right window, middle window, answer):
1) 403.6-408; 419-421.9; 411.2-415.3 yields 0.27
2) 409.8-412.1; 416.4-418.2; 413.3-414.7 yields 0.07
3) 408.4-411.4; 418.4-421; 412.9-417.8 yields 0.49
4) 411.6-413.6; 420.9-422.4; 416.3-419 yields 0.24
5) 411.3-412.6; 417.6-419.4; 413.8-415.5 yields 0.19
